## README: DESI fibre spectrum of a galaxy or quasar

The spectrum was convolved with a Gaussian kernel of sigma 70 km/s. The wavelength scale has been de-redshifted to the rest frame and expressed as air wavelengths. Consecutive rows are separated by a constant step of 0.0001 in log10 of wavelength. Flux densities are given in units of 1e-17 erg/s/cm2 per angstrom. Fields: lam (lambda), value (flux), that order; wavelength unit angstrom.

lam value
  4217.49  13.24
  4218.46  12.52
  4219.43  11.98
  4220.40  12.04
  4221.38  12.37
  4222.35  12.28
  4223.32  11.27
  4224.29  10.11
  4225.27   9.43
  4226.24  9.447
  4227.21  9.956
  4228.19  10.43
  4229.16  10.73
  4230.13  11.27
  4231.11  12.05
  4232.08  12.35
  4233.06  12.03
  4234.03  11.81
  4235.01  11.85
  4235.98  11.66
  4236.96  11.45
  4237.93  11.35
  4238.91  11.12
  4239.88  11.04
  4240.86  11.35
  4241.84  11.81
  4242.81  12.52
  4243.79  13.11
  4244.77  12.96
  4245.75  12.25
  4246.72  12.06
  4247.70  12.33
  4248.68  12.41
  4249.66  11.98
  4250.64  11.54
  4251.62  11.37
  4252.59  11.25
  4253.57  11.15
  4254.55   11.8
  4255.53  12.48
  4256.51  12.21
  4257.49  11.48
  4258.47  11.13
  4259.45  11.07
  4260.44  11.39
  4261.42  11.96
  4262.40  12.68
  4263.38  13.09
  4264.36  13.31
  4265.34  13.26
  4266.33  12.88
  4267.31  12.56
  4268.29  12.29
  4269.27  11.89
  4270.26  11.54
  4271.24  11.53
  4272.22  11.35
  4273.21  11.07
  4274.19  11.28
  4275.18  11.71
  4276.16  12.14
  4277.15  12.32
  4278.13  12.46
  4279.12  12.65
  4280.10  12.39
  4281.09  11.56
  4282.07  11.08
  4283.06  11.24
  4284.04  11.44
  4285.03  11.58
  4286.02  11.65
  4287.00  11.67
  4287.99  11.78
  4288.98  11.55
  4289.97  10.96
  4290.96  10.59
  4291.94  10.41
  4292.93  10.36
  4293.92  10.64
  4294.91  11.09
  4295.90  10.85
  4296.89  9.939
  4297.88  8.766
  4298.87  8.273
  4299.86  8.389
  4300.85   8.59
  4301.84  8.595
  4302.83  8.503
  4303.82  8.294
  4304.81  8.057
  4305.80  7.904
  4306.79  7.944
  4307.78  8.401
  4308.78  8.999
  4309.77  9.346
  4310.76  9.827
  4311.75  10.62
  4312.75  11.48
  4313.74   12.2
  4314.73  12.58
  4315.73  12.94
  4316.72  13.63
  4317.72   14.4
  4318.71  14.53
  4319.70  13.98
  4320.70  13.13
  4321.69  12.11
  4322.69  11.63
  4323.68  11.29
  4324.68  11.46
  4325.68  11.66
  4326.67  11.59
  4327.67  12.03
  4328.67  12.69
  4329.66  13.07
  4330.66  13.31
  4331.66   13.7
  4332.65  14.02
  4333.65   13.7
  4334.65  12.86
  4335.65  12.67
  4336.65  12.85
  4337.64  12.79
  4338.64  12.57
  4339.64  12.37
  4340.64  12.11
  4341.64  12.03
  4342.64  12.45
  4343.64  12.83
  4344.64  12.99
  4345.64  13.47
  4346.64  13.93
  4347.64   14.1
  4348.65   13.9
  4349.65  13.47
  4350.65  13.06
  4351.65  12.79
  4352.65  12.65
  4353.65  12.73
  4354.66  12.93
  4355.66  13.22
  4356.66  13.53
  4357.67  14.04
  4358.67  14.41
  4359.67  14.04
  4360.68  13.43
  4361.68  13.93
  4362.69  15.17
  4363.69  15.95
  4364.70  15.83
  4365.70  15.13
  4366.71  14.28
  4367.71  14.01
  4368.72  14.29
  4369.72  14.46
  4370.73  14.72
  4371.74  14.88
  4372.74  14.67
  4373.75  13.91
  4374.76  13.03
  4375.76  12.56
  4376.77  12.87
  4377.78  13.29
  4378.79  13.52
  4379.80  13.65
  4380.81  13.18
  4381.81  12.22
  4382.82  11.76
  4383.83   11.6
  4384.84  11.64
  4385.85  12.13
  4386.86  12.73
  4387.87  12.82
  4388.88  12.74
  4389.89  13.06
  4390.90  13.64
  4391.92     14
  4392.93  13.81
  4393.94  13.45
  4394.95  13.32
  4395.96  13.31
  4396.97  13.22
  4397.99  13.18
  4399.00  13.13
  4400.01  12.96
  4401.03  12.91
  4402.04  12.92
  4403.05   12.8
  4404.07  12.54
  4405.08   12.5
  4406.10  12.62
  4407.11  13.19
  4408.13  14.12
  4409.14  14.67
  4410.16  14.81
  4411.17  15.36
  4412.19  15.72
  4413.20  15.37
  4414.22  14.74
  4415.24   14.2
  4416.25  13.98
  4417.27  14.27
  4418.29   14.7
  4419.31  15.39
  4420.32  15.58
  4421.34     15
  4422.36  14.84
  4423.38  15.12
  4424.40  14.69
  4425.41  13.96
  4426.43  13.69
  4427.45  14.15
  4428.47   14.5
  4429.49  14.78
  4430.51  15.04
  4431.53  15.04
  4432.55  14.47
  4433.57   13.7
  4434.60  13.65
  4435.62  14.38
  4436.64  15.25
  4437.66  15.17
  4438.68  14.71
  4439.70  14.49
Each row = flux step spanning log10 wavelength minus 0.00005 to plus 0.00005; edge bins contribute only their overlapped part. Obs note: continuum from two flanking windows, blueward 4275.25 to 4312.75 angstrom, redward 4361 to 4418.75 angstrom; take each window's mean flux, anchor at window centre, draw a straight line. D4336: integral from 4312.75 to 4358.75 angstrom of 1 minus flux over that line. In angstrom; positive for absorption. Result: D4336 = -4.6 angstrom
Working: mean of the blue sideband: 10.3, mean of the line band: 12.9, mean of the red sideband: 13.7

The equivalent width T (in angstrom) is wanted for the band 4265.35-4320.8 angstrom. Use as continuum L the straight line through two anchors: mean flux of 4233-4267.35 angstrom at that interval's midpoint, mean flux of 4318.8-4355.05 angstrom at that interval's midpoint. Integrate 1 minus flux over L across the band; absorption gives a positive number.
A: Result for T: 6.1 angstrom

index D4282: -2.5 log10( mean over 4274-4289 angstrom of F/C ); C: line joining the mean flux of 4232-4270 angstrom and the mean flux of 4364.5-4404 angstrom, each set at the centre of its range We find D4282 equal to 0.05 mag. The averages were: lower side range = 12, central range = 11.8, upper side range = 13.3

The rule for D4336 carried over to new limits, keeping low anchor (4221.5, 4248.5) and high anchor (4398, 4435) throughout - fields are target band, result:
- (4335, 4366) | -0.5 angstrom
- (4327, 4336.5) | -0.1 angstrom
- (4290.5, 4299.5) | 1.7 angstrom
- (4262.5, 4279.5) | -0.2 angstrom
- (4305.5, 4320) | 1.6 angstrom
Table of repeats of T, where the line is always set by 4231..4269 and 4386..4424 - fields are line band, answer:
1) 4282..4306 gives 4.6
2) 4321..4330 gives 0.7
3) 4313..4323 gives -0.2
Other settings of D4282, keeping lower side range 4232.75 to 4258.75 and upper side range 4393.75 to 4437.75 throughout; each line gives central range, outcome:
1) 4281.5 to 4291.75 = 0.10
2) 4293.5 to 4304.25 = 0.33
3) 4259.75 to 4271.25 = -0.02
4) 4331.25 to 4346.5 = 0.02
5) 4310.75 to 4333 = 0.03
